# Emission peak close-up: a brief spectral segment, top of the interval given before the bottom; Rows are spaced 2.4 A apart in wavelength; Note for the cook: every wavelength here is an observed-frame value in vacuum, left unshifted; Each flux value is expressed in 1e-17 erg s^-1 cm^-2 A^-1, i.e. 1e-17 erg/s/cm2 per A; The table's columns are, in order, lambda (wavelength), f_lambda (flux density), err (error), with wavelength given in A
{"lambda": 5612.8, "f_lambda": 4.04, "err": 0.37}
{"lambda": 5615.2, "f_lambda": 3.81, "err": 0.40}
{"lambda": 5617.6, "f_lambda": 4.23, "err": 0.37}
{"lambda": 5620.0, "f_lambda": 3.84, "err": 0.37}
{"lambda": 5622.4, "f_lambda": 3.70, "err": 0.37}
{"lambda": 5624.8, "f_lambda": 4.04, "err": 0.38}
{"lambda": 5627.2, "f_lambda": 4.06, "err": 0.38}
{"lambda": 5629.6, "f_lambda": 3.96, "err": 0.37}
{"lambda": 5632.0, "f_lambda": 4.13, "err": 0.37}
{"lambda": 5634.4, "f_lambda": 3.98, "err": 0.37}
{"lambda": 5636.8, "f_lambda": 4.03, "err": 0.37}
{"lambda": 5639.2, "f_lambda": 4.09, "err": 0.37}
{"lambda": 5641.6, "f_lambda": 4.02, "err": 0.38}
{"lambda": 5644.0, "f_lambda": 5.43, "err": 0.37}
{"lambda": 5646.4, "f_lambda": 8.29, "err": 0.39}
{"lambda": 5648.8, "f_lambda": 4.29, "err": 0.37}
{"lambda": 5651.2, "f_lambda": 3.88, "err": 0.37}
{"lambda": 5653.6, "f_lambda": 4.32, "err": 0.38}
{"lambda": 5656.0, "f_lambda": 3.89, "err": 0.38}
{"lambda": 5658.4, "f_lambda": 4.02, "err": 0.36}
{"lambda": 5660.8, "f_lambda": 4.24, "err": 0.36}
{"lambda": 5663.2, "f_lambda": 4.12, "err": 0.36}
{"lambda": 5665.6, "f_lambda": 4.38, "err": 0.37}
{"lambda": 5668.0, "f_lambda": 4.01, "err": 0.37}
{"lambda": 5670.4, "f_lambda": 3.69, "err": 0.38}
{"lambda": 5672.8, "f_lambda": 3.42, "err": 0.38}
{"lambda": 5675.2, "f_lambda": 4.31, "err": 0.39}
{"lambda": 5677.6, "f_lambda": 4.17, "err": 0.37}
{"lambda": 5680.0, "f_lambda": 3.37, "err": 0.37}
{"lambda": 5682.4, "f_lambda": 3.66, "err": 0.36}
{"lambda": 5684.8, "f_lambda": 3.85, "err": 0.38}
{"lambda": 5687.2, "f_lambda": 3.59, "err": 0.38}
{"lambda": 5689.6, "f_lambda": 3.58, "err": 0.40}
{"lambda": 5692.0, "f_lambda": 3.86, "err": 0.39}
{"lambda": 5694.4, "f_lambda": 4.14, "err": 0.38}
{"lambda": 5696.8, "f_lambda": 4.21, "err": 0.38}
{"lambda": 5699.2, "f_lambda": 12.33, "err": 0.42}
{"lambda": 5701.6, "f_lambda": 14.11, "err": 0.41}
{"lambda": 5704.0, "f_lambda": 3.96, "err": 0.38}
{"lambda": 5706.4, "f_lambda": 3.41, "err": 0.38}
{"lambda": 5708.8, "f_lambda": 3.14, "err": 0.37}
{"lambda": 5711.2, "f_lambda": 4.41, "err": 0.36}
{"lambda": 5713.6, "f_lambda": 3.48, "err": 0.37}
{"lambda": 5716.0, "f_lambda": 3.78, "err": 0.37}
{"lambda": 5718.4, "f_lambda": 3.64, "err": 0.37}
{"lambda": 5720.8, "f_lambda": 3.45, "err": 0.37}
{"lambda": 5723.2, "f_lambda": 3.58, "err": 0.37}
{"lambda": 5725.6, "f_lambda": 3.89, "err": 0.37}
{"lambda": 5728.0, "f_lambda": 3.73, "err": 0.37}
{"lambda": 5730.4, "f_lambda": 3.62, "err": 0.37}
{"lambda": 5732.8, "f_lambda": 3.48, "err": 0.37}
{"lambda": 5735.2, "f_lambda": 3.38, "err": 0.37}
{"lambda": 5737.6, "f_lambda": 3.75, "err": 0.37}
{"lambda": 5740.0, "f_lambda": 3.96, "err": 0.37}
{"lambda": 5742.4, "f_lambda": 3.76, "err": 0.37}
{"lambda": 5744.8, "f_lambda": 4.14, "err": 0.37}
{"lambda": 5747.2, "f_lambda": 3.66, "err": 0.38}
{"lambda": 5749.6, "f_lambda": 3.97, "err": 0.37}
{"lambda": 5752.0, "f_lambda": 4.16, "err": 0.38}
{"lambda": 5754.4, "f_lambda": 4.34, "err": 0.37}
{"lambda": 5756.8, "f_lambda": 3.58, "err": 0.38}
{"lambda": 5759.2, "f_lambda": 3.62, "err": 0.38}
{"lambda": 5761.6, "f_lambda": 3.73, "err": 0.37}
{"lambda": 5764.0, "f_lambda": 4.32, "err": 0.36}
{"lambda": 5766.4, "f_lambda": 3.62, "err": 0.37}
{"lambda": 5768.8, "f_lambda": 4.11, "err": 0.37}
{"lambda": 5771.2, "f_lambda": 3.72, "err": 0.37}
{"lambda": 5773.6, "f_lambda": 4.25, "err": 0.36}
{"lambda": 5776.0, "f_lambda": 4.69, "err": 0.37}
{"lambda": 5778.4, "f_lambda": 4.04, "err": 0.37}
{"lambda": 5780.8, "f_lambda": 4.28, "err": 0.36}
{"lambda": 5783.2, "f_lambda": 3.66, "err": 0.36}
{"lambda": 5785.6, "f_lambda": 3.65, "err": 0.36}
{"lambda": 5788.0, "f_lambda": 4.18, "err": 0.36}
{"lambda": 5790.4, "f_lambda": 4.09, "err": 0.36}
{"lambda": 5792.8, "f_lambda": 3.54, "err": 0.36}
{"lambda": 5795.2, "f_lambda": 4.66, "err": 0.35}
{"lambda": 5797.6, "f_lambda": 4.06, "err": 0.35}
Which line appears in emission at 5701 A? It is [O III] 5007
